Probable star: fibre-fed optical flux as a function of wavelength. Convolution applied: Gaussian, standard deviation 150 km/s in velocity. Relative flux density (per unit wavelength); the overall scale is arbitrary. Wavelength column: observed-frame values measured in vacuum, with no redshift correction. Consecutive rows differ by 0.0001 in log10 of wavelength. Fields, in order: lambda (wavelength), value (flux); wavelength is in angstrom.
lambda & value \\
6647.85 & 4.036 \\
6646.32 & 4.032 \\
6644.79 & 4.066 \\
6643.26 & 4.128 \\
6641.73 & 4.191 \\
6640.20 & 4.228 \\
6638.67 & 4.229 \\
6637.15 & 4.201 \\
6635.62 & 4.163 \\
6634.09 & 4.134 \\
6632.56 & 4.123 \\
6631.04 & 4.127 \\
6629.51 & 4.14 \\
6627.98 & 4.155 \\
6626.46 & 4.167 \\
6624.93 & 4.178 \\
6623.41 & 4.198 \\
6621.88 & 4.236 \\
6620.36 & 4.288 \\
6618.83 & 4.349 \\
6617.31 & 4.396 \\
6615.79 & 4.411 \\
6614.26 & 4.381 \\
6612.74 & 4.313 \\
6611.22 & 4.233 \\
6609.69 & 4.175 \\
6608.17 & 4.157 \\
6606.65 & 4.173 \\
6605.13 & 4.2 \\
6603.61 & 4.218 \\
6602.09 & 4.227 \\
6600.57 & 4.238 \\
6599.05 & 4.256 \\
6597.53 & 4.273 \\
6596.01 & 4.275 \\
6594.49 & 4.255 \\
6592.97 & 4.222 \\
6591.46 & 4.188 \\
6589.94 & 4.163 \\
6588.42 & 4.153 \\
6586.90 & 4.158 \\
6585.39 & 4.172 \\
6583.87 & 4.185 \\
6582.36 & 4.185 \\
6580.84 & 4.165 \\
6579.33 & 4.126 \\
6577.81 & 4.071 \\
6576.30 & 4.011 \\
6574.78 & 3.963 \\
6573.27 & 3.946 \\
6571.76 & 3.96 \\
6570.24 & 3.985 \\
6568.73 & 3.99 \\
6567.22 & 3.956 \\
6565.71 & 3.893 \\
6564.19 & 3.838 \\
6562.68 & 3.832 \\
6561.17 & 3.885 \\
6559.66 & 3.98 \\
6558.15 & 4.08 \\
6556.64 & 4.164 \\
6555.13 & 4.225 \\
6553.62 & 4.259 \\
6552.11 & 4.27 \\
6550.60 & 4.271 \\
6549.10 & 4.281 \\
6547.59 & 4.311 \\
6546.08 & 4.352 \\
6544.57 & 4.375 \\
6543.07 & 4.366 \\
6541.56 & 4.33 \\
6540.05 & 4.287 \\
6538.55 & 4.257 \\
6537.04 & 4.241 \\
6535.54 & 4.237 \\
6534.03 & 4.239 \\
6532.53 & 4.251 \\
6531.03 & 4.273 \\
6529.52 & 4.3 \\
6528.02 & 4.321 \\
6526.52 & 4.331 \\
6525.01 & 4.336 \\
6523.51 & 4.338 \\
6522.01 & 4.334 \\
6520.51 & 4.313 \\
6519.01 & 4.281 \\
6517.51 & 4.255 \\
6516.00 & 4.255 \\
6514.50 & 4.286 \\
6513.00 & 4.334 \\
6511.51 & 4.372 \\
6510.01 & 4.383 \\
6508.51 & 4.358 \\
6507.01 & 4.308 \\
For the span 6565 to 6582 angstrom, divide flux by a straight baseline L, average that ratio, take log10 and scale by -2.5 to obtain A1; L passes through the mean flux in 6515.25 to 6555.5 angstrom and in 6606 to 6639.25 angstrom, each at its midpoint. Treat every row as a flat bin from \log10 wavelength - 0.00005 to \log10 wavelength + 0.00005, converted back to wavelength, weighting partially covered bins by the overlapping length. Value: 0.07 mag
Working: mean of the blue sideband 4.29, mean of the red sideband 4.22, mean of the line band 4.01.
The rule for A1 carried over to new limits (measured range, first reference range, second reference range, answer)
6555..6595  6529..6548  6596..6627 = 0.06 mag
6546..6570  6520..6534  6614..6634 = 0.05 mag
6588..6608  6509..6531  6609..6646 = 0.01 mag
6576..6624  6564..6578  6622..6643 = -0.04 mag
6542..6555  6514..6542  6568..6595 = -0.02 mag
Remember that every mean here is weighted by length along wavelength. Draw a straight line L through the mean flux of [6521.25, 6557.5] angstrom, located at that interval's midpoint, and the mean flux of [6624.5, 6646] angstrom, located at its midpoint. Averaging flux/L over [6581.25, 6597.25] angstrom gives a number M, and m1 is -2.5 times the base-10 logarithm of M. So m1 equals 0.01 mag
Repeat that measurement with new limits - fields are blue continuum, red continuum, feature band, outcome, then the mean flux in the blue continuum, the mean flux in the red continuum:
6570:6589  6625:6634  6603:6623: -0.04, 4.09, 4.14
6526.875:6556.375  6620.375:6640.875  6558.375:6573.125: 0.09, 4.29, 4.18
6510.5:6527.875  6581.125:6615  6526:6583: 0.03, 4.31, 4.22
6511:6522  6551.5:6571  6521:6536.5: -0.02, 4.3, 4.02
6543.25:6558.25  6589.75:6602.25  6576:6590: 0.03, 4.27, 4.24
